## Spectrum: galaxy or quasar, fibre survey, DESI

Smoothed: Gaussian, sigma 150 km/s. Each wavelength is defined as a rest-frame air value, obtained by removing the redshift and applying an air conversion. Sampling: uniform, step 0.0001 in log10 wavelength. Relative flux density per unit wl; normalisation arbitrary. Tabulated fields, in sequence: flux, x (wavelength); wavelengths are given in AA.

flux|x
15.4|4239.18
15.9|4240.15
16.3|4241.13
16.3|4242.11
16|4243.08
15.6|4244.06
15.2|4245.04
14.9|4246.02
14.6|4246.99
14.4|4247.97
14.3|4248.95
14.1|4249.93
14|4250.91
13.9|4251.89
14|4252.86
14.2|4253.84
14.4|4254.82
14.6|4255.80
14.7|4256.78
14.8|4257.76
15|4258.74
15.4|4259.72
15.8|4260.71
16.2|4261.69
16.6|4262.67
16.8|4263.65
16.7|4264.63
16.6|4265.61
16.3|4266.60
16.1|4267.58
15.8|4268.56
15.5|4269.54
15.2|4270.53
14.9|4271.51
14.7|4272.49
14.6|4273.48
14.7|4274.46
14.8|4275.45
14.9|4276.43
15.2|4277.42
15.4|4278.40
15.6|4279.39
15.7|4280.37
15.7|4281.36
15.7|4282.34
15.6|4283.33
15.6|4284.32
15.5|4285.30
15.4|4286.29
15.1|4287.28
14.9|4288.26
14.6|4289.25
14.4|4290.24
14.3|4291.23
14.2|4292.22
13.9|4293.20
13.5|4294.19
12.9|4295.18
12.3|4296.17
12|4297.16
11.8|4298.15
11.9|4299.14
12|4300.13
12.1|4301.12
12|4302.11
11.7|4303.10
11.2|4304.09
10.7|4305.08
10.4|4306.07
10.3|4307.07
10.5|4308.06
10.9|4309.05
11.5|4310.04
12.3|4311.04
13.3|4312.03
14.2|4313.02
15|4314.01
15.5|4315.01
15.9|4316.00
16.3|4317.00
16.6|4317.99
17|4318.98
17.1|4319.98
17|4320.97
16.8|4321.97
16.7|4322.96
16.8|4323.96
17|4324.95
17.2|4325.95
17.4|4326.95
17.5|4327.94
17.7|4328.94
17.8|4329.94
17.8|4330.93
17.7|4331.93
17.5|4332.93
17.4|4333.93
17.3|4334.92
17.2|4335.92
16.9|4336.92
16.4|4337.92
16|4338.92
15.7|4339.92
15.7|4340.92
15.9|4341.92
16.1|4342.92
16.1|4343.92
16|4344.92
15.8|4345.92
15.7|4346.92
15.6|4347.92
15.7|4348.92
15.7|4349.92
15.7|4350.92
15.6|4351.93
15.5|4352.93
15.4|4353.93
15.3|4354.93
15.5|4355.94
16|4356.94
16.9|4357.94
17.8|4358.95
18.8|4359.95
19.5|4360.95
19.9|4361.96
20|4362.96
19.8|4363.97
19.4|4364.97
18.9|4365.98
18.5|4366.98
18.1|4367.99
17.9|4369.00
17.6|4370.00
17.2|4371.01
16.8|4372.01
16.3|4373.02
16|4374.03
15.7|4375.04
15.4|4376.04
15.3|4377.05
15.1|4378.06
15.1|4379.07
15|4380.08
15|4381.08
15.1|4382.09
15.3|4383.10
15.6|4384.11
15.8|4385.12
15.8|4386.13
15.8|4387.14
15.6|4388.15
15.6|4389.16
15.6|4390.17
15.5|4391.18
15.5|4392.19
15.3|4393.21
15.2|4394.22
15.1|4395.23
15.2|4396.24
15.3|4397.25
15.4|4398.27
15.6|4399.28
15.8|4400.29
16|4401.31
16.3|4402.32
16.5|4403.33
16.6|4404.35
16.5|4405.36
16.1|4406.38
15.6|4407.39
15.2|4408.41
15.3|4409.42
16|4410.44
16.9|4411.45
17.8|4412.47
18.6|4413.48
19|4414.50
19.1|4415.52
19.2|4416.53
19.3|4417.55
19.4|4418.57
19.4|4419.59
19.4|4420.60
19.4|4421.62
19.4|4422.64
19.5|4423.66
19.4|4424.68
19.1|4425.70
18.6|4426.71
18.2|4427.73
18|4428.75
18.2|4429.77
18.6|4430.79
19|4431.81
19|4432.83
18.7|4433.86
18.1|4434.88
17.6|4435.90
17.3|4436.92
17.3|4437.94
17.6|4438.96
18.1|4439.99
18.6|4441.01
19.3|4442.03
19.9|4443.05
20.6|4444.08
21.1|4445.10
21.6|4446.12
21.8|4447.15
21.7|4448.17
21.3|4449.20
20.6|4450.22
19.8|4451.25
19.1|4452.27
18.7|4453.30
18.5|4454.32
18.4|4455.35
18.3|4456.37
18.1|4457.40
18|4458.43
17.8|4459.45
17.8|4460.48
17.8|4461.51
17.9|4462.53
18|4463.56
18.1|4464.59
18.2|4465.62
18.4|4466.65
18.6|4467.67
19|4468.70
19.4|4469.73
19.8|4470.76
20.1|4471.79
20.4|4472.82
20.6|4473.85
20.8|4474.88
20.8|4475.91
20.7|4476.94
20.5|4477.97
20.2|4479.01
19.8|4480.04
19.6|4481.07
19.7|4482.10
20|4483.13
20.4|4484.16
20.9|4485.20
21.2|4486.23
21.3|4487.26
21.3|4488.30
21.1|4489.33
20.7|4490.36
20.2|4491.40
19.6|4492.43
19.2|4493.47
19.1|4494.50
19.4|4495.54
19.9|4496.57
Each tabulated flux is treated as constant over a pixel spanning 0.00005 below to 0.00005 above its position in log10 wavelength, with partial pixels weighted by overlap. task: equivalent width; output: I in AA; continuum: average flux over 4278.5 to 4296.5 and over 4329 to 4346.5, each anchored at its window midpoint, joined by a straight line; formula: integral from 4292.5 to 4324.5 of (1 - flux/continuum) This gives 4.3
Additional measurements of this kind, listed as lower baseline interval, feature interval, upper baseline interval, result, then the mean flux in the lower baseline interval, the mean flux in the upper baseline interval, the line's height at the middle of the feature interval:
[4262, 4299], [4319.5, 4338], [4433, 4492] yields -1.26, 14.9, 19.5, 16.1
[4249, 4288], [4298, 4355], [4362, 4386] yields 3.39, 15.3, 16.8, 16.1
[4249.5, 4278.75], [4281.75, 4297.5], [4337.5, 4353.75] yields 1.01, 15.2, 15.8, 15.4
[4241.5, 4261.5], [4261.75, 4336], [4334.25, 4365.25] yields 3.93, 14.8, 16.7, 15.7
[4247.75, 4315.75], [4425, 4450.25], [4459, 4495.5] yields -0.81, 14.2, 19.7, 18.6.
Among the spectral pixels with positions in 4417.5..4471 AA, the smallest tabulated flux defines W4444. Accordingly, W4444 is 17.3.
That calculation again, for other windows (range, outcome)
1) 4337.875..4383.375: 15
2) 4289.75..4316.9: 10.3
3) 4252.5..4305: 11.2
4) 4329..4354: 15.4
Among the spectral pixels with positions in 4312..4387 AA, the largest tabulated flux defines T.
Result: 20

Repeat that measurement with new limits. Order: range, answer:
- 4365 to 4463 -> 21.8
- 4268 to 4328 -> 17.5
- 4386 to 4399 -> 15.8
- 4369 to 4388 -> 17.9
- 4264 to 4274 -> 16.7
